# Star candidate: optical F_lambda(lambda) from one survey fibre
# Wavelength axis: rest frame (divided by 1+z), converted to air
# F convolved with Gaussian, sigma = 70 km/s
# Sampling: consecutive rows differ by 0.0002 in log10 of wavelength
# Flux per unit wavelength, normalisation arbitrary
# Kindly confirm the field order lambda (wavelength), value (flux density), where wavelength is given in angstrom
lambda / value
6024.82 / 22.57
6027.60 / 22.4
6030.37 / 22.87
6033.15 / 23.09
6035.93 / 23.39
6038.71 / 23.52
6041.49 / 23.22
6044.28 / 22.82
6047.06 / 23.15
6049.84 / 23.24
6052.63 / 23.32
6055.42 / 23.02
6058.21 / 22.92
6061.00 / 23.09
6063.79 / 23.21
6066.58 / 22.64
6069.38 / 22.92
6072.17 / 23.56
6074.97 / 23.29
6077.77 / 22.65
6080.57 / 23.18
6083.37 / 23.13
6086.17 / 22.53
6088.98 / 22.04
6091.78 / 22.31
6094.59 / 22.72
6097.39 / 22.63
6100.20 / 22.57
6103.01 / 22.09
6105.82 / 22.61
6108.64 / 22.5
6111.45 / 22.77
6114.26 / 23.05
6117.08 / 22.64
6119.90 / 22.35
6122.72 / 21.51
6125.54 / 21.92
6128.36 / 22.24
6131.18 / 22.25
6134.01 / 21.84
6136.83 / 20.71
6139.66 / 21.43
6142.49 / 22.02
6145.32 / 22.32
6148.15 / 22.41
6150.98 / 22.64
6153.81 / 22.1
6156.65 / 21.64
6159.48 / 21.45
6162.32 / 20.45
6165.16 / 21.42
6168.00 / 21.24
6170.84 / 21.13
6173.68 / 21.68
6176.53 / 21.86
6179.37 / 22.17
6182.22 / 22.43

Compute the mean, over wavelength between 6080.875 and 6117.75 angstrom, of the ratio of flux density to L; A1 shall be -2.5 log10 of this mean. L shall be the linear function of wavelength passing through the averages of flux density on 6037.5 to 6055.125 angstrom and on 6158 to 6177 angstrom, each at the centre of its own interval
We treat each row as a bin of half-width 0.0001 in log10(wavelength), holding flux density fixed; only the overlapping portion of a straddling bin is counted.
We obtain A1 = -0.012 mag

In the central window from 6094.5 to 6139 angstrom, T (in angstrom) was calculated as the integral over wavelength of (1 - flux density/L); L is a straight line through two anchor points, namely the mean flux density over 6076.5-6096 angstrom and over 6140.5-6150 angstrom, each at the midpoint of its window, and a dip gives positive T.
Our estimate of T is 0.4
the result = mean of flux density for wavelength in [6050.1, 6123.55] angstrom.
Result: 22.8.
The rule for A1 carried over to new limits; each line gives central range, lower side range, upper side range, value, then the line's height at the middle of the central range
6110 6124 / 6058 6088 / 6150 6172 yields -0.011 mag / 22.2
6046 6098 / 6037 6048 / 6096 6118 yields 0.000 mag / 22.9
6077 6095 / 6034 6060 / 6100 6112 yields 0.003 mag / 22.7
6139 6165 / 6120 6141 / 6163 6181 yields -0.009 mag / 21.6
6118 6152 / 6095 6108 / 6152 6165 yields -0.005 mag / 21.9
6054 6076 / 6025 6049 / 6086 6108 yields -0.015 mag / 22.8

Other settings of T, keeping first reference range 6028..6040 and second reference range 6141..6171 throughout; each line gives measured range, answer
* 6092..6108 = -0.09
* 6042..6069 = -0.17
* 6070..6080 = -0.21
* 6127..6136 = 0.00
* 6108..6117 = -0.22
